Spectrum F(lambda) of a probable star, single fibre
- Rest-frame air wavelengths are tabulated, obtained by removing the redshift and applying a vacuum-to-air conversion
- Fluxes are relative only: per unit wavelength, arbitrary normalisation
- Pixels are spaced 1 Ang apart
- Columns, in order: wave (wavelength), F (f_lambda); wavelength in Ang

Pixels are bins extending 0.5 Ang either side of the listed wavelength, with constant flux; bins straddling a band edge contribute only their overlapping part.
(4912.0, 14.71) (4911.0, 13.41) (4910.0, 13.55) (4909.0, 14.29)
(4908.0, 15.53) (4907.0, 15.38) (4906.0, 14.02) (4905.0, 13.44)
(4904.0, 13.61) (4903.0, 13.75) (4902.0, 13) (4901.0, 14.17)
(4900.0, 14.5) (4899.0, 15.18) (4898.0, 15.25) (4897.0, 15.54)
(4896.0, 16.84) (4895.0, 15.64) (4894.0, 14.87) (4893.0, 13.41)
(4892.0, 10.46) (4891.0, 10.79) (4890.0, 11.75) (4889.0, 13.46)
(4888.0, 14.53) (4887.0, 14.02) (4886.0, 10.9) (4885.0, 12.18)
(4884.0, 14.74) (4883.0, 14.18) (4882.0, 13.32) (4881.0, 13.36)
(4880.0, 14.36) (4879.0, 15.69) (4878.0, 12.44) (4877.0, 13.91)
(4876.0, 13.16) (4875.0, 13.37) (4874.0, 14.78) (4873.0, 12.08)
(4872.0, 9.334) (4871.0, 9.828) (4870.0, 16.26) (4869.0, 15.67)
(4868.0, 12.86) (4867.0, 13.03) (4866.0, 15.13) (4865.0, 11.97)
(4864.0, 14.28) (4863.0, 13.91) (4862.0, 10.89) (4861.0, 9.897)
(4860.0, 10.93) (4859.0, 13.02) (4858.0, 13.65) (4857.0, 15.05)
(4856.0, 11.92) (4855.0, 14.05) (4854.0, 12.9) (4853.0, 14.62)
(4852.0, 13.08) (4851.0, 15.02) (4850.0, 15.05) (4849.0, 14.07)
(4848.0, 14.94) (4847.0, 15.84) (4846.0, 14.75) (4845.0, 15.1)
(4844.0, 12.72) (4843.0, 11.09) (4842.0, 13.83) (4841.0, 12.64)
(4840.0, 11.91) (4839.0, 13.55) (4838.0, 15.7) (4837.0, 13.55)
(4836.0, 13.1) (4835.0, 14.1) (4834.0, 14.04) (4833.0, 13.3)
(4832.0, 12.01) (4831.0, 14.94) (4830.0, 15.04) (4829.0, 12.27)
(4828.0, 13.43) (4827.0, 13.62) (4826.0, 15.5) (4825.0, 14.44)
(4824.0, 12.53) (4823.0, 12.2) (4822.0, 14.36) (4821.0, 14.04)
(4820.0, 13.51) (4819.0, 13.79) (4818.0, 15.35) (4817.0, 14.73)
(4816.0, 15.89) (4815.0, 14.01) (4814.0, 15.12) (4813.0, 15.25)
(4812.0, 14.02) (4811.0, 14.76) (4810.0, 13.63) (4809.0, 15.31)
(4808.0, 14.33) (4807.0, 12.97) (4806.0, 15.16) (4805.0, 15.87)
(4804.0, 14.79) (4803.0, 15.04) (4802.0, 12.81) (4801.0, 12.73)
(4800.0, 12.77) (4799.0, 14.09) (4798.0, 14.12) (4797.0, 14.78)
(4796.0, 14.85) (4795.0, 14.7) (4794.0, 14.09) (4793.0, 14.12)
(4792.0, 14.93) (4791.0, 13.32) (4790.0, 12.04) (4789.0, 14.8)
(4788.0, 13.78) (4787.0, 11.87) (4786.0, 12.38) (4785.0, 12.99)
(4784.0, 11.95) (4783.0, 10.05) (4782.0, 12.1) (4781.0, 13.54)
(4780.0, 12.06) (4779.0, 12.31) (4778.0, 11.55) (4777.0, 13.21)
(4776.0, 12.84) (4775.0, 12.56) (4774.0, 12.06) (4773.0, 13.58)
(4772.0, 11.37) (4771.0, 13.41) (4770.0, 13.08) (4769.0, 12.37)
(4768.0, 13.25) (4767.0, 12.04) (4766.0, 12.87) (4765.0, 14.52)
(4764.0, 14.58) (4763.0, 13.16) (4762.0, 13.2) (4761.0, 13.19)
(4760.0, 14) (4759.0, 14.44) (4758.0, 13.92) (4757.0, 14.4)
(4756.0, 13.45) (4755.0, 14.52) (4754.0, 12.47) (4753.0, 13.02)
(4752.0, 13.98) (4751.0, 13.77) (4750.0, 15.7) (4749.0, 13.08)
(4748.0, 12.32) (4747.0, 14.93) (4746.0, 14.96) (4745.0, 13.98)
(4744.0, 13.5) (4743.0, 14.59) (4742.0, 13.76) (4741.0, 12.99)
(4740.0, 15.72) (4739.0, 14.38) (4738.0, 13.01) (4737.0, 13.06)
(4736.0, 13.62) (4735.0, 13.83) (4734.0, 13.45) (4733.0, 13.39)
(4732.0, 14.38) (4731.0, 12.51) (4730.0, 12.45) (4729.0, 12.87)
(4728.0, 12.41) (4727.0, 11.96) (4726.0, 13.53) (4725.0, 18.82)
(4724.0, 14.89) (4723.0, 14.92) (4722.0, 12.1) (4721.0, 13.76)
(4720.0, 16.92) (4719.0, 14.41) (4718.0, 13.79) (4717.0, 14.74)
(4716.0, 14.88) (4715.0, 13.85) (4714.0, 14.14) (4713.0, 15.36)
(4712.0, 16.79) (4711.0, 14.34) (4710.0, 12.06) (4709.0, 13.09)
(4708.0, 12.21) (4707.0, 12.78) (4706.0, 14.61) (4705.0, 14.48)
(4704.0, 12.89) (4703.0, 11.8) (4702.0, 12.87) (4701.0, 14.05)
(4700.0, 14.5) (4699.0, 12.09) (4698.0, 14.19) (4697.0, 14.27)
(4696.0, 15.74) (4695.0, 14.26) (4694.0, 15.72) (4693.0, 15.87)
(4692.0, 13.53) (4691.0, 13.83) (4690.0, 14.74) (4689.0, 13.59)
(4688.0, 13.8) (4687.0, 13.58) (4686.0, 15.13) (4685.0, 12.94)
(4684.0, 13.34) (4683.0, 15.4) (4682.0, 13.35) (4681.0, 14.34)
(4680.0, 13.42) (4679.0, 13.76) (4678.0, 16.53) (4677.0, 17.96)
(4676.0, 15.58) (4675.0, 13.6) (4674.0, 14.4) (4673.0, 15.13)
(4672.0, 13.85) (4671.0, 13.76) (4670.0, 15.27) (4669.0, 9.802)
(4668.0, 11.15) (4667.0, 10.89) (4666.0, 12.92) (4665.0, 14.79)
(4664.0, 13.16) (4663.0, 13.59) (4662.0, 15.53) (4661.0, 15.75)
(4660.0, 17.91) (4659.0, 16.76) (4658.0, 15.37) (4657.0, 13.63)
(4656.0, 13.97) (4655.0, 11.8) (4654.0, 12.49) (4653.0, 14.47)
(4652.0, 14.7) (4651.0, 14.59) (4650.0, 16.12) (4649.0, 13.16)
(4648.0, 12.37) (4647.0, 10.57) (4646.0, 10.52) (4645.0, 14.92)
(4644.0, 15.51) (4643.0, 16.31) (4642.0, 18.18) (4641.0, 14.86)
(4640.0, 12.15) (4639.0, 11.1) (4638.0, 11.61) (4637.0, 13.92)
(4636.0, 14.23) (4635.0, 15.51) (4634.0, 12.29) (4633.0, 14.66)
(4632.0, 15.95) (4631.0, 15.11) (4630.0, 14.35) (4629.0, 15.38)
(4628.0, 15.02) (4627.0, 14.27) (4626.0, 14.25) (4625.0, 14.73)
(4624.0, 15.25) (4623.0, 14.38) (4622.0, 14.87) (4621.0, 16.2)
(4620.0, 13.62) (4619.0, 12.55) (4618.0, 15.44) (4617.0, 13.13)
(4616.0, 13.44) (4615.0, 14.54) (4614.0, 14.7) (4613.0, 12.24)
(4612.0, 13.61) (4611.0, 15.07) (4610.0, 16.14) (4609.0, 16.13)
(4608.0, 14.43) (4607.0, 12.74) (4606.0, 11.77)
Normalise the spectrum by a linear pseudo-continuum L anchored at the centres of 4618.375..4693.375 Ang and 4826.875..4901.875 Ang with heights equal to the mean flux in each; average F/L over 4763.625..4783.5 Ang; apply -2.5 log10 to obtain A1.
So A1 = 0.10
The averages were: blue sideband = 14.2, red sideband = 13.6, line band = 12.7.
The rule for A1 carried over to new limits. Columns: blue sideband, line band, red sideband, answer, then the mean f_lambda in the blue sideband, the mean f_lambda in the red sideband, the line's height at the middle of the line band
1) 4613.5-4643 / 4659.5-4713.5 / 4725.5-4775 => -0.01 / 14.4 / 13.5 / 13.9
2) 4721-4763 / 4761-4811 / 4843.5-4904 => 0.03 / 13.8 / 13.6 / 13.7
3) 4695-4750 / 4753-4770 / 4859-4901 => 0.02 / 13.9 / 13.4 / 13.8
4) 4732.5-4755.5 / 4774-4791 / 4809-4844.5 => 0.11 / 13.8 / 13.8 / 13.8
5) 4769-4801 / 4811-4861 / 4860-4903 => -0.05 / 13.1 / 13.4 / 13.3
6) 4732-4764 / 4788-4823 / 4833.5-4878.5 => -0.05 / 13.8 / 13.4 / 13.6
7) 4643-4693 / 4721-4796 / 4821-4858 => 0.04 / 14.1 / 13.8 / 13.9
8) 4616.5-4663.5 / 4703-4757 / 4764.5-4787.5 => -0.06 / 14.3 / 12.5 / 13.1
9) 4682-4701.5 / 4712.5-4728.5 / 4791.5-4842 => -0.02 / 14.2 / 14.1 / 14.2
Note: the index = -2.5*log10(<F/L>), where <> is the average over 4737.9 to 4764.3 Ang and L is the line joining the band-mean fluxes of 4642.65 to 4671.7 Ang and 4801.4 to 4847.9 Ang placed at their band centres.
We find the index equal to 0.00 mag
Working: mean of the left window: 13.8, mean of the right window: 14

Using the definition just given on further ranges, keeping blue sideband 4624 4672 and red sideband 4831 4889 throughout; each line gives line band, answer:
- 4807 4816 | -0.07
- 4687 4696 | -0.04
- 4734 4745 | 0.00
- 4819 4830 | -0.01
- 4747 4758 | 0.00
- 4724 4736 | 0.01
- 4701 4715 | 0.02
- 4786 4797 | -0.01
